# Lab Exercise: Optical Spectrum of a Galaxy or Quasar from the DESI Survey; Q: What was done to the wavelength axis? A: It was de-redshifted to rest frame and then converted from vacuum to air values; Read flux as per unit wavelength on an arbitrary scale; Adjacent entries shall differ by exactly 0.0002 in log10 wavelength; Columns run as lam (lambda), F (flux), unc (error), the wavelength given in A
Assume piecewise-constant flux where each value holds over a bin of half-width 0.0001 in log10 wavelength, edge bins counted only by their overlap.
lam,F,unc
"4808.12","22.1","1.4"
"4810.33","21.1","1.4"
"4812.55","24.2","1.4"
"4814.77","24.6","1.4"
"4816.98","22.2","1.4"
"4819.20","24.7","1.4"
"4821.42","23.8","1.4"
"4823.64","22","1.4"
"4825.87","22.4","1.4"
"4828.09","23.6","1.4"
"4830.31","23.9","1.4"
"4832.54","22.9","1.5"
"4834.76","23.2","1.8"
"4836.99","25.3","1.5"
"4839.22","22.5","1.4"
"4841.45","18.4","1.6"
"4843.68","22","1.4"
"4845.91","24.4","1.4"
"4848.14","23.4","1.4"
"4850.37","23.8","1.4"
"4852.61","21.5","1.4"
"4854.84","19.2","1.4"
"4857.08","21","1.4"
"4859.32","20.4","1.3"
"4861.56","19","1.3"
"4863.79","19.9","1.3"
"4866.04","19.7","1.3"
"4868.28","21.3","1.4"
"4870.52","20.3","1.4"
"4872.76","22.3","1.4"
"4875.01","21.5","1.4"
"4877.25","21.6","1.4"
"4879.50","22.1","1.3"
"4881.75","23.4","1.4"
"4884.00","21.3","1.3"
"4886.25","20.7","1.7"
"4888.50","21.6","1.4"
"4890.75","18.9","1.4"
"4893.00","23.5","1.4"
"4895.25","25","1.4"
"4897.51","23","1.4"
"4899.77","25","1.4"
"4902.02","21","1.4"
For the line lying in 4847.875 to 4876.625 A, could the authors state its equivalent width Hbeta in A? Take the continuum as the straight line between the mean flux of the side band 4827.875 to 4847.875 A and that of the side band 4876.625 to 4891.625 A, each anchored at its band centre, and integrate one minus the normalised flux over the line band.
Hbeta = 1.5 A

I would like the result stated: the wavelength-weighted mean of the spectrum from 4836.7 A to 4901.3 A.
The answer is 21.7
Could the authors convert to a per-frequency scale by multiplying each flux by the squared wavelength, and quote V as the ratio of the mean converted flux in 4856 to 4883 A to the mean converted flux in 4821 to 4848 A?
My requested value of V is 0.93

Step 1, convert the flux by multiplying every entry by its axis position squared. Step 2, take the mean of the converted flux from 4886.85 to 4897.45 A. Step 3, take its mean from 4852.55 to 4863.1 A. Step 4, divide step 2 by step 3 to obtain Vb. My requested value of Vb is 1.1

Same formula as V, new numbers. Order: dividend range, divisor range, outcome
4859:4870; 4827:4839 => 0.86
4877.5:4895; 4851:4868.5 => 1.09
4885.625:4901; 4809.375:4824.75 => 1.00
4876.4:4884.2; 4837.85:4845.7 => 1.05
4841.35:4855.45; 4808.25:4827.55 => 0.97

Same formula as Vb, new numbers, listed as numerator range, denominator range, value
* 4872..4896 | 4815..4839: 0.96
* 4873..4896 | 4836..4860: 1.01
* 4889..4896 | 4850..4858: 1.07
